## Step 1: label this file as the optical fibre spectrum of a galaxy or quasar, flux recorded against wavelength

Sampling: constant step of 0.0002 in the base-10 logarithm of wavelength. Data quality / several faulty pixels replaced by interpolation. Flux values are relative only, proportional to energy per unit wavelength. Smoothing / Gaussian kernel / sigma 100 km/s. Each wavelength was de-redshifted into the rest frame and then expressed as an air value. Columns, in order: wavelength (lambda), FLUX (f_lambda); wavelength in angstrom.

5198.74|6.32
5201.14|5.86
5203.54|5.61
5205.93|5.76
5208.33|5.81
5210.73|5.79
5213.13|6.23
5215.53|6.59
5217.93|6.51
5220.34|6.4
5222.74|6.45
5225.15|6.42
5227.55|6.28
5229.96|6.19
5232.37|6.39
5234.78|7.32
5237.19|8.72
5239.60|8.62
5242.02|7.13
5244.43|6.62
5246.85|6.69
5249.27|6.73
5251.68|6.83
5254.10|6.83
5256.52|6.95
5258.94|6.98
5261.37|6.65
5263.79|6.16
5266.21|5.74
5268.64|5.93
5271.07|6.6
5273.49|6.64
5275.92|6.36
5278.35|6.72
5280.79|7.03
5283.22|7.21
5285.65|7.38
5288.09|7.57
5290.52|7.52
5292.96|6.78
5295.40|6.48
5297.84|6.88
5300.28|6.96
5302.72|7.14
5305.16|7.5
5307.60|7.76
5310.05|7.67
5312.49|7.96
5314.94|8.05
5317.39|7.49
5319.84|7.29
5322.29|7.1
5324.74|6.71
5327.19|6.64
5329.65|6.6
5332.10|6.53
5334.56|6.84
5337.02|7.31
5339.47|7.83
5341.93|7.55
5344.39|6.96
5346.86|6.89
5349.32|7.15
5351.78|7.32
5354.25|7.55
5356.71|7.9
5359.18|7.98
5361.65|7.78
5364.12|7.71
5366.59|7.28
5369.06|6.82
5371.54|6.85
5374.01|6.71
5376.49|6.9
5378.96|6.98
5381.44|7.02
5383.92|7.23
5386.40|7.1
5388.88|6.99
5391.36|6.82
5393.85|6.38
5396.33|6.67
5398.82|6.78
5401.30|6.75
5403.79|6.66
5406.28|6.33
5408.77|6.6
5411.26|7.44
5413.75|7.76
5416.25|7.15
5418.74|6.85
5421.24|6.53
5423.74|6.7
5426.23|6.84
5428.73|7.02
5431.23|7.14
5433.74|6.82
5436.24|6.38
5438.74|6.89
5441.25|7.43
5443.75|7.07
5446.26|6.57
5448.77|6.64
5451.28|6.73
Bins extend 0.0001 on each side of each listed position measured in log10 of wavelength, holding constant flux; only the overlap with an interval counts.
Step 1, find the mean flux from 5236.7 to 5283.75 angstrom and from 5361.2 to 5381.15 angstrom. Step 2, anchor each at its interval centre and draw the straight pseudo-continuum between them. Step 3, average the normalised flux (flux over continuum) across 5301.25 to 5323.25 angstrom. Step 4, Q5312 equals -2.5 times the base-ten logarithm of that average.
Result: -0.09 mag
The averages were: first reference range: 6.82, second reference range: 7.1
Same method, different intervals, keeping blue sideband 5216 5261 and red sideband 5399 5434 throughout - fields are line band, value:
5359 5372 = -0.075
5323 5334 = 0.038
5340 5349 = -0.045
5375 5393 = -0.014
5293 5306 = -0.011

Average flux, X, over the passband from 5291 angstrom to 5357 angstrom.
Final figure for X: 7.21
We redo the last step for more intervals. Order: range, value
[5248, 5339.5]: 6.97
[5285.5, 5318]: 7.36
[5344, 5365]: 7.49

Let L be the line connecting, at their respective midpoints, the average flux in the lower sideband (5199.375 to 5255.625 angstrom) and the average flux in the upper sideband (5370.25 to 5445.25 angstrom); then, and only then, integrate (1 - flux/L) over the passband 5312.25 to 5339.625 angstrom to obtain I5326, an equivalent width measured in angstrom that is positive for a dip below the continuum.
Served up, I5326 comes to -1.6 angstrom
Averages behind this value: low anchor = 6.6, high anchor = 6.89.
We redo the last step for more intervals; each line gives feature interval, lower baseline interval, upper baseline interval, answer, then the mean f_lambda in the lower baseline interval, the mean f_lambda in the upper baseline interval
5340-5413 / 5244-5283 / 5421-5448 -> -3.3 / 6.61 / 6.86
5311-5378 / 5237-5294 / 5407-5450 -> -3.3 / 6.9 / 6.92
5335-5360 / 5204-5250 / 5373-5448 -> -2.3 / 6.65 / 6.88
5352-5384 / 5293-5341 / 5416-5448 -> -1.1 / 7.19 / 6.86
